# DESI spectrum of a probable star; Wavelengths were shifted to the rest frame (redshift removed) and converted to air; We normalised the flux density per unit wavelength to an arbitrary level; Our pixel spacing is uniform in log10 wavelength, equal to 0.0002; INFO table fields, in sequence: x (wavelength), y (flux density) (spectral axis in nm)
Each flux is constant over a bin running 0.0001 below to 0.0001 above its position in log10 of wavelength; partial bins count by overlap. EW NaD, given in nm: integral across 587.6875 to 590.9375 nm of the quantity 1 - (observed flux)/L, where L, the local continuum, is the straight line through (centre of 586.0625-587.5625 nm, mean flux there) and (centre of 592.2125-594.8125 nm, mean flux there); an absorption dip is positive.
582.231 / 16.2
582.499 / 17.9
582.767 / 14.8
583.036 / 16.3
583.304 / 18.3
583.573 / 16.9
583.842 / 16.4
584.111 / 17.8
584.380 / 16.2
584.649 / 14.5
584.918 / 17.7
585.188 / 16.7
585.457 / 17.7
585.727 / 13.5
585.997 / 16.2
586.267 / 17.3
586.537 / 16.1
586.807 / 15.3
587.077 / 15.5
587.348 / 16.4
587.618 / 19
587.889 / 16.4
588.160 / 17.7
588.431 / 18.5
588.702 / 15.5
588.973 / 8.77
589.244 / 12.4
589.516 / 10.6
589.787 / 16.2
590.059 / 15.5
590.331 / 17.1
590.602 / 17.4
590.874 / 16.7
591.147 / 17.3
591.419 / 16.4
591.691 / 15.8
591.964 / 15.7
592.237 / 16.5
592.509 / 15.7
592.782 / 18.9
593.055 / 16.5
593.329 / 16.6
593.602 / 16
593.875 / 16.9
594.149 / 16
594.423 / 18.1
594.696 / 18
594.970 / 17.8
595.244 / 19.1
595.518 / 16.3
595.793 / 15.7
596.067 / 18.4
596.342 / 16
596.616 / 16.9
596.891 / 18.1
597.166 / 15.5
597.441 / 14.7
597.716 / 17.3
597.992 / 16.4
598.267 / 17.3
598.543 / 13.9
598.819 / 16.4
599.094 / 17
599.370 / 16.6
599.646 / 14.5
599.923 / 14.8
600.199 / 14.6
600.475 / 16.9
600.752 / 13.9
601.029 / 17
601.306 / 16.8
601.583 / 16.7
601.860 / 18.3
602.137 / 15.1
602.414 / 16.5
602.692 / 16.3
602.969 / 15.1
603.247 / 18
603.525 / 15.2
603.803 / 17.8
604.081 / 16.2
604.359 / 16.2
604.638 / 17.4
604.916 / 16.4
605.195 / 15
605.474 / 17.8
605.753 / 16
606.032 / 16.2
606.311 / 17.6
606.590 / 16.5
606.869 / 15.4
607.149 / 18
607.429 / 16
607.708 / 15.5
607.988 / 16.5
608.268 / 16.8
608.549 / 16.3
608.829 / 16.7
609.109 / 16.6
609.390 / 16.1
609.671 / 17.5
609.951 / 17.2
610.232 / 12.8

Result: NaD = 0.25 nm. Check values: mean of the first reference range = 16.3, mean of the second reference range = 16.9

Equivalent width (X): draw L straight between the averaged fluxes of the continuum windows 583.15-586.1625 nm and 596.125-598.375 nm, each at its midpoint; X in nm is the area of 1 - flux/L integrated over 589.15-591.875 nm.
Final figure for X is 0.159 nm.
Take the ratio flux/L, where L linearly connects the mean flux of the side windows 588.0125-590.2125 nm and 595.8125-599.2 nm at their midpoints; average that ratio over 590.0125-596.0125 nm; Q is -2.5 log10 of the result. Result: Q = -0.10 mag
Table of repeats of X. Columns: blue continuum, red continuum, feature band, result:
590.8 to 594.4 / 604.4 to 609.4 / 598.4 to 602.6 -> 0.15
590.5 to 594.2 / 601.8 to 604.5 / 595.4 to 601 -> 0.15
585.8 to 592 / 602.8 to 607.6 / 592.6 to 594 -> -0.08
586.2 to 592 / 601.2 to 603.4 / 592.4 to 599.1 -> -0.25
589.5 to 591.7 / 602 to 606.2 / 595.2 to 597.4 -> -0.07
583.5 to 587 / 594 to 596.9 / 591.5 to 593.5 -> 0.06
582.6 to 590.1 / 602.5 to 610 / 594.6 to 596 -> -0.11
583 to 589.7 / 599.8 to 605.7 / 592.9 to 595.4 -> -0.18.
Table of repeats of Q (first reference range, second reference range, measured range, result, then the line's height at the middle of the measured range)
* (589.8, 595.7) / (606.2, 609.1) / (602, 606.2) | 0.02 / 16.6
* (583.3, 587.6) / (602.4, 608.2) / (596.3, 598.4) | -0.01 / 16.4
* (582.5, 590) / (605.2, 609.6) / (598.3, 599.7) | 0.03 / 16.3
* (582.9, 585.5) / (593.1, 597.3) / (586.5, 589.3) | 0.08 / 16.9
